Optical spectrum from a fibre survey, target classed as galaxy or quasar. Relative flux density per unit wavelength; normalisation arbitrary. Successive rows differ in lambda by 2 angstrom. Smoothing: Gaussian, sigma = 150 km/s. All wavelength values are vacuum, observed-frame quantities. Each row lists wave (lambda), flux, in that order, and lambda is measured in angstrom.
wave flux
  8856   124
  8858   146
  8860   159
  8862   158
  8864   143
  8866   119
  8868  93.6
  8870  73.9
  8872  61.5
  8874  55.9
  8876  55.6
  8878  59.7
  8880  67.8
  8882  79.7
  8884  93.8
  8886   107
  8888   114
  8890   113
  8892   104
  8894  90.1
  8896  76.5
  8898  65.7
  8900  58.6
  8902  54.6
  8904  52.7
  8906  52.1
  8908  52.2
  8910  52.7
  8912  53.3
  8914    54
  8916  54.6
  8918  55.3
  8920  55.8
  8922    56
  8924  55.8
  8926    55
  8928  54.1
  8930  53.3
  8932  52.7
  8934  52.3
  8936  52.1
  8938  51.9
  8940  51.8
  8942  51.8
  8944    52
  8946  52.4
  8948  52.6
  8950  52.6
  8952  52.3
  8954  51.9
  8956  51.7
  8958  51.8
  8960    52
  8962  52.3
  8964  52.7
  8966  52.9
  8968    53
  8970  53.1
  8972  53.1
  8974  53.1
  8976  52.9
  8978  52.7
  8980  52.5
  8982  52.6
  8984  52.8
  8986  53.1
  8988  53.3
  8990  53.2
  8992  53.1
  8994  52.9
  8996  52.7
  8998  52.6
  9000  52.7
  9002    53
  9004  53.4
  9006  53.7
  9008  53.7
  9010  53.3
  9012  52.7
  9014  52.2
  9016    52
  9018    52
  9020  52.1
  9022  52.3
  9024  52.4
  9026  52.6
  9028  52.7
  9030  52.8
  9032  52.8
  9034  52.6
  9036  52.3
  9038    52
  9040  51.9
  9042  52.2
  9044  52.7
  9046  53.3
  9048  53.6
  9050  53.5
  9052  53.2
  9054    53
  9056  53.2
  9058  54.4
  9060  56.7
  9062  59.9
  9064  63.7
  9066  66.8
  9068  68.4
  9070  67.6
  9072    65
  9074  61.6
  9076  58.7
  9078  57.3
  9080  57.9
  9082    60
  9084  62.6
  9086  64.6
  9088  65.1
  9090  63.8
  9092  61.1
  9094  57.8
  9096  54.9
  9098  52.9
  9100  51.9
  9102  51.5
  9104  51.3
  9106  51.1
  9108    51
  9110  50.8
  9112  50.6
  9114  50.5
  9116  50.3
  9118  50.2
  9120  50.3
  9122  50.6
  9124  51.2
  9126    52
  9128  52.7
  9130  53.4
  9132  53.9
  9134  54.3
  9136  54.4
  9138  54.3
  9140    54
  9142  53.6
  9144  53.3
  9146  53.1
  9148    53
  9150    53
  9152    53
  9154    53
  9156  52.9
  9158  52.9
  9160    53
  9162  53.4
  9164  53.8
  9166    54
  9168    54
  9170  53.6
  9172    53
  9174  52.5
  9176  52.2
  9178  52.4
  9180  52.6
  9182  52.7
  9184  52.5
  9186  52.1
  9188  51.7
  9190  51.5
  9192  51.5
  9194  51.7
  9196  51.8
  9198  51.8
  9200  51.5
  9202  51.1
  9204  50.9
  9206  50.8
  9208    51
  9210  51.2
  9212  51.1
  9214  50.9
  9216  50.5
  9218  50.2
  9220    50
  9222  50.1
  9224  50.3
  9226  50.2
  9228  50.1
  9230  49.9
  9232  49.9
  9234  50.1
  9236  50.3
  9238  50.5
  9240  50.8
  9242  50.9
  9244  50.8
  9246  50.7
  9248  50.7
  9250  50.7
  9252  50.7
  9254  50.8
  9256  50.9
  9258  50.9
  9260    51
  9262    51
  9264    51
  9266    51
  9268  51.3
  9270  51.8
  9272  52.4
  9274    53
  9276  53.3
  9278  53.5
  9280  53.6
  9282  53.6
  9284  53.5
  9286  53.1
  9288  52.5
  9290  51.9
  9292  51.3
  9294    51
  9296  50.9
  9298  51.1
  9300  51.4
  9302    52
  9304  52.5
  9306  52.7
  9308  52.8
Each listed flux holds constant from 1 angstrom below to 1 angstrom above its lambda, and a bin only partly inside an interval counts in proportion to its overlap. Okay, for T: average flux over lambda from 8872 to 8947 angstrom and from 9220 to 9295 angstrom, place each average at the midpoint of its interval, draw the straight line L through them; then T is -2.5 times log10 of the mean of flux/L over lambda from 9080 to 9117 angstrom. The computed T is 0.03 mag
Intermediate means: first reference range 64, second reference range 51.3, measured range 55.7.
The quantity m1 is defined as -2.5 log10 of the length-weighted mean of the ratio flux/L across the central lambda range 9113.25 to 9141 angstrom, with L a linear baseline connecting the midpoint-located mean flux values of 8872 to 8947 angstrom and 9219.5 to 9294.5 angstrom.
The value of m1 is 0.07 mag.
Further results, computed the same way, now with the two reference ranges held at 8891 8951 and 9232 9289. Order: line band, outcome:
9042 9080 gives -0.06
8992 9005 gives 0.07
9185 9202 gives 0.02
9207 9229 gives 0.04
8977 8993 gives 0.07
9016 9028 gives 0.07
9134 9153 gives 0.00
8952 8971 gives 0.09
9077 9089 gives -0.12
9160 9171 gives -0.01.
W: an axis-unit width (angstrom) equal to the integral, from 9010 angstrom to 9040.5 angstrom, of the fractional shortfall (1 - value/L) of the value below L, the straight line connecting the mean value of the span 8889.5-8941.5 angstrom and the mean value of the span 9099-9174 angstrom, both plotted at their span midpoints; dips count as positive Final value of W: 2.15 angstrom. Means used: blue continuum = 60.2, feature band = 52.4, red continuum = 52.5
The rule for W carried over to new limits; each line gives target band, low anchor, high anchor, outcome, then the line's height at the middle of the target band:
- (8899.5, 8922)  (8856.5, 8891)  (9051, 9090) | 9.38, 92.9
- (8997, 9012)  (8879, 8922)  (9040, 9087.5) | 2.39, 63.3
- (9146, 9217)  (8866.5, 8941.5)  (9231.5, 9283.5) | 3.03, 54.6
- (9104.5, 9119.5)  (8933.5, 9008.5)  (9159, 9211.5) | 0.49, 52.4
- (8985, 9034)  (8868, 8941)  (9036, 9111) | 6.14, 60.4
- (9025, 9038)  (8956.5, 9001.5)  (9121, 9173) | 0.08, 52.9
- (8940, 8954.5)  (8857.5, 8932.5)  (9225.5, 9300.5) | 4.25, 73.9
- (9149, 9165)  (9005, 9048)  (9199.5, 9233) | -0.60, 51.2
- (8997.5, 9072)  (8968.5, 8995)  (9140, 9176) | -2.40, 53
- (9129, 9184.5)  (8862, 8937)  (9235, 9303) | 4.17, 57.6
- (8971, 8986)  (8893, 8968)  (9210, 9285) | 0.47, 54.6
